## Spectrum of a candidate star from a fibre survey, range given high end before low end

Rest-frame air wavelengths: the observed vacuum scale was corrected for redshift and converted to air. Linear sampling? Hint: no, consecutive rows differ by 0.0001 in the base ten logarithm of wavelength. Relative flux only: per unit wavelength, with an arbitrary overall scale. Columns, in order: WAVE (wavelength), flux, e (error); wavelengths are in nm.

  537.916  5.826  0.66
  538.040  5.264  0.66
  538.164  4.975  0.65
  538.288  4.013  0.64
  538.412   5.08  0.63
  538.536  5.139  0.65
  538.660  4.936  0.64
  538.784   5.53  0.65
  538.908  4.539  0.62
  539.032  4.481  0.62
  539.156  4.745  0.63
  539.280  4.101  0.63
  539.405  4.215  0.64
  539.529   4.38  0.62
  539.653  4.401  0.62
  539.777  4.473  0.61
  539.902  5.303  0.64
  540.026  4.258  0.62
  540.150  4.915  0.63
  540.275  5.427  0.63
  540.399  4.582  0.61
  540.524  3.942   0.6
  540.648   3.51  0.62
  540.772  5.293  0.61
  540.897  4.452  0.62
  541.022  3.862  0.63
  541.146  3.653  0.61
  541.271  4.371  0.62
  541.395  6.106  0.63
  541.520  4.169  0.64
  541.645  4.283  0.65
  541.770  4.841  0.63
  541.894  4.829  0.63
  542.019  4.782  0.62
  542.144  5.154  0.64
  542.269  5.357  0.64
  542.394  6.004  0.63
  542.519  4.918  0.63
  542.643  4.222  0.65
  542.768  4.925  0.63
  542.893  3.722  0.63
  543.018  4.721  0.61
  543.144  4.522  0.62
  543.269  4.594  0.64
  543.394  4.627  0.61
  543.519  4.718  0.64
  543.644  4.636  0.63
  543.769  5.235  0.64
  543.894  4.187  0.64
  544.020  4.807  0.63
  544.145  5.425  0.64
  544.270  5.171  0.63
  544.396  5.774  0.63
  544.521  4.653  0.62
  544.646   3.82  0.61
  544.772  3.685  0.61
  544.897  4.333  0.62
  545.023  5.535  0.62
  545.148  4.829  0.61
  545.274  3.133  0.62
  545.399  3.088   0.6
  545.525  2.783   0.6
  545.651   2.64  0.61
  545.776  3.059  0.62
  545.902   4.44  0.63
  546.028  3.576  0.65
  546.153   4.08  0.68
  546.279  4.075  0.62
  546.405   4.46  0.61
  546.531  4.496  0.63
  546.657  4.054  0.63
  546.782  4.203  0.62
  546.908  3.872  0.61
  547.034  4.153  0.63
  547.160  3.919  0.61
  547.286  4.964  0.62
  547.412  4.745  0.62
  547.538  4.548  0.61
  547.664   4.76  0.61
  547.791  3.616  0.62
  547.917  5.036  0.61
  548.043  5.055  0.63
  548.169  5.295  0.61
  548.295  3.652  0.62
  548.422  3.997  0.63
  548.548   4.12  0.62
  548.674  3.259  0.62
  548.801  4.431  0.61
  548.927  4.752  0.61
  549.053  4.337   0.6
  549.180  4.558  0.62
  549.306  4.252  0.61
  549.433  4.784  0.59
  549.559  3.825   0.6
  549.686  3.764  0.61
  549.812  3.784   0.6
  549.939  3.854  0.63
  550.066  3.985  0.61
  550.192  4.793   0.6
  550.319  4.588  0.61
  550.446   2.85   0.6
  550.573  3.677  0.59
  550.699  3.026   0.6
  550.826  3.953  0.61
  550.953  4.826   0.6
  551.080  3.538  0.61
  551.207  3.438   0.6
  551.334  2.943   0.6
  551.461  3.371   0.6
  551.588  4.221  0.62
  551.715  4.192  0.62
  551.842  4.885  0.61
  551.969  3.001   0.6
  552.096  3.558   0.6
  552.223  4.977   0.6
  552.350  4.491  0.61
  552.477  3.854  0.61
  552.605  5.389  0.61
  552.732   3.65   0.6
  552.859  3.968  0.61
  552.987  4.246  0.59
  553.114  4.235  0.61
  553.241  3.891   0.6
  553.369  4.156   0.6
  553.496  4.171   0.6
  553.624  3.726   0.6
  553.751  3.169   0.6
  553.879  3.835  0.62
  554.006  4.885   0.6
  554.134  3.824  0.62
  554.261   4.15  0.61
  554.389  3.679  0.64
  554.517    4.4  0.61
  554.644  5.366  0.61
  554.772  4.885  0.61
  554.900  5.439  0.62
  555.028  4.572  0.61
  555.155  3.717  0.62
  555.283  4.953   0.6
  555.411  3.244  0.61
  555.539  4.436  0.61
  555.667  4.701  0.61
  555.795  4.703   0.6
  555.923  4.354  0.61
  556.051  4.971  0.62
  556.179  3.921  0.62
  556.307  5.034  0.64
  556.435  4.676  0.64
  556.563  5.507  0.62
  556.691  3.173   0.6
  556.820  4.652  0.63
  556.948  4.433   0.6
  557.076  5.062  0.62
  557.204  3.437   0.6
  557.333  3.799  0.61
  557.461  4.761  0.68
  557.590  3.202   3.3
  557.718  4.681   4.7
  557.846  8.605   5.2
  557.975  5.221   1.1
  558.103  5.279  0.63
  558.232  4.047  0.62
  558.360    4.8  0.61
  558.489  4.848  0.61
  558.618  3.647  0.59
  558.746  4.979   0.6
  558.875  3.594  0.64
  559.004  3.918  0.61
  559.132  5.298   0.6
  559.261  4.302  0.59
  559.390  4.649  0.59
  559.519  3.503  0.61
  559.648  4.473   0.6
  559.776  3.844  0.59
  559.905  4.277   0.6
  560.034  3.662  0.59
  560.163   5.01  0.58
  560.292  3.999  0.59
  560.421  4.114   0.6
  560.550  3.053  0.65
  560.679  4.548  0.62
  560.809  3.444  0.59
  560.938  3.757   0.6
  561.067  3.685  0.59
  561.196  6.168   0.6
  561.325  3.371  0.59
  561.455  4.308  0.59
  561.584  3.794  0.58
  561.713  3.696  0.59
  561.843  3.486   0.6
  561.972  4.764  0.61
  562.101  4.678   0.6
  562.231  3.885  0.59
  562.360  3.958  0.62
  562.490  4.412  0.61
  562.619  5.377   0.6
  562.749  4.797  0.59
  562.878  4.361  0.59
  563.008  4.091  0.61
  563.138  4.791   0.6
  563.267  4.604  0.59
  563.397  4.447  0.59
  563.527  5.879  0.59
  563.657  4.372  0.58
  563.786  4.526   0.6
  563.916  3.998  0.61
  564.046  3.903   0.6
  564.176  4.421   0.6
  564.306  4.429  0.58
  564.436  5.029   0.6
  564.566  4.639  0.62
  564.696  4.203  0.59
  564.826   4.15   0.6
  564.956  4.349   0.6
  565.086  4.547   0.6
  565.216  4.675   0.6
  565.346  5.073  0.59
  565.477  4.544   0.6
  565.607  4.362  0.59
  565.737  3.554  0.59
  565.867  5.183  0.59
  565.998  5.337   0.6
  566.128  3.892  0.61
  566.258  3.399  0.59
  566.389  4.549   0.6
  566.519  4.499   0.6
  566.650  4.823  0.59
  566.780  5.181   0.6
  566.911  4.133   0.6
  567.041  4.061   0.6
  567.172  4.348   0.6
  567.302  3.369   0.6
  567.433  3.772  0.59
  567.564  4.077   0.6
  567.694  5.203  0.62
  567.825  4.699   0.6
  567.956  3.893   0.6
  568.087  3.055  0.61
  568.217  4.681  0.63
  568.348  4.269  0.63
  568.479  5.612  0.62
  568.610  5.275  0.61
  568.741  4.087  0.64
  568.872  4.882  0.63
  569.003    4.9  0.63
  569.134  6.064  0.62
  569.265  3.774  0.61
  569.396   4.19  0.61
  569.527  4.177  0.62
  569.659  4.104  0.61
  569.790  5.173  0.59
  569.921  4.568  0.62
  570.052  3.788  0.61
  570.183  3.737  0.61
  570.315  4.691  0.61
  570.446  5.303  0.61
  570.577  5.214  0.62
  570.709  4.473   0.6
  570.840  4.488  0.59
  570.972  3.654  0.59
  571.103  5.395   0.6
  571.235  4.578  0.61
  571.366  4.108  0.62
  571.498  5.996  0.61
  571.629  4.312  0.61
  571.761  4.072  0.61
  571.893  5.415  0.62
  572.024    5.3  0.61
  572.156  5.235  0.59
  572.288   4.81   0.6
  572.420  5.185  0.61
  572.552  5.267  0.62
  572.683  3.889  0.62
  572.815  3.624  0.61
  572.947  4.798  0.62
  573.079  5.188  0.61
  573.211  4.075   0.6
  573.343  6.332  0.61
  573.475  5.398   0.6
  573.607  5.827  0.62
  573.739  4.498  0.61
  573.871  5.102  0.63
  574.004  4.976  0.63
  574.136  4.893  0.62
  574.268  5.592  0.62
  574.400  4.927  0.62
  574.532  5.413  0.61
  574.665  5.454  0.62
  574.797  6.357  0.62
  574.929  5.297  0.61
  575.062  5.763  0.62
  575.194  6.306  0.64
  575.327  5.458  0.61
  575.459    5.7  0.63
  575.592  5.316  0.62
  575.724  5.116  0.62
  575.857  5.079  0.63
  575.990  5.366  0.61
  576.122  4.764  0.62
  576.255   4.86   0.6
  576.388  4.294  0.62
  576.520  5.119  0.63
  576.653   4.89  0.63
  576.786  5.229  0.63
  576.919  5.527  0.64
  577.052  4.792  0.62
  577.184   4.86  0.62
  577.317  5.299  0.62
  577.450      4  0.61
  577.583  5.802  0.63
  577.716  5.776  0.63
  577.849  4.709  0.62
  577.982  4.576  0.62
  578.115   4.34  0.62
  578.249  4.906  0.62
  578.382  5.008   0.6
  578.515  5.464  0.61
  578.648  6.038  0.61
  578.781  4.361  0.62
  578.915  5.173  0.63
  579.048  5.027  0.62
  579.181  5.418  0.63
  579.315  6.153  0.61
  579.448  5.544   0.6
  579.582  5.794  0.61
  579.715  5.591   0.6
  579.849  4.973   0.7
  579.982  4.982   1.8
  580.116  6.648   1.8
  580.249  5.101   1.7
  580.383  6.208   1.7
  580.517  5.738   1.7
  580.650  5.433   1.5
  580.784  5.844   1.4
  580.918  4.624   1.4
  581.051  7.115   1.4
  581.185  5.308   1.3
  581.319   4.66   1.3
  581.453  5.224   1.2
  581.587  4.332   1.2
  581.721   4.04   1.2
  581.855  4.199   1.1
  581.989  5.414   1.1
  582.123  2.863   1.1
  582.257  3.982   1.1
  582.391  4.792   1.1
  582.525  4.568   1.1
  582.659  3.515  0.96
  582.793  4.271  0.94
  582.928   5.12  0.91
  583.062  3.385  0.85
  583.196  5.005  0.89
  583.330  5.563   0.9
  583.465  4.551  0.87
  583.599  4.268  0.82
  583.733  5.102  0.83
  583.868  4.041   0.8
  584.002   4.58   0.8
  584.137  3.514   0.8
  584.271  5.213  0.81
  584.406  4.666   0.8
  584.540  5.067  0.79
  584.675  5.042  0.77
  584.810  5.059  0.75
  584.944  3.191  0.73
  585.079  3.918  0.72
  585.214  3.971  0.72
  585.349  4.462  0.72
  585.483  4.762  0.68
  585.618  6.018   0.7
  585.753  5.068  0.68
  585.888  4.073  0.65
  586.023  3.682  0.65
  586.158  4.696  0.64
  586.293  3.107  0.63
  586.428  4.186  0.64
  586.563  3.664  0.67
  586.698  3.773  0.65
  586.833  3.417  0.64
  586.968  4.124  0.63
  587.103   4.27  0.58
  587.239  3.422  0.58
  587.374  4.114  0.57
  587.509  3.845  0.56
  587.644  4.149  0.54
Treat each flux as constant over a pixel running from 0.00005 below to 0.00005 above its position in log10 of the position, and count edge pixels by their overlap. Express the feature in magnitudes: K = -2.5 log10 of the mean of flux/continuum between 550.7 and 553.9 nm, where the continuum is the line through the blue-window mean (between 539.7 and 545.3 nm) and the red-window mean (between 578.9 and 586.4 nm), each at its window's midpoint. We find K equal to 0.18 mag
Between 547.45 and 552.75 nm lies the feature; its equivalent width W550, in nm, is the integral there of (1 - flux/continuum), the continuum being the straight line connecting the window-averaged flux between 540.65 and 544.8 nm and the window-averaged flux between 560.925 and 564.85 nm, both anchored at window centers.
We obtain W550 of 0.542 nm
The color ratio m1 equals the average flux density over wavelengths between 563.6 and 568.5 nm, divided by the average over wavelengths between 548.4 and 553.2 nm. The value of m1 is 1.1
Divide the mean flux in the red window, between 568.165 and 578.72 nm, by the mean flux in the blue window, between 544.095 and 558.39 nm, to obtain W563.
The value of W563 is 1.2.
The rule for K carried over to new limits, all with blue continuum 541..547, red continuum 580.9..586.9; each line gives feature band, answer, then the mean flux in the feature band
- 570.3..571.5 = -0.07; 4.73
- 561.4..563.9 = 0.00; 4.43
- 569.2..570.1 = 0.05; 4.26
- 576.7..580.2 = -0.17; 5.23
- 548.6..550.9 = 0.10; 4.03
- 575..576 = -0.23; 5.52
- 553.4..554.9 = 0.05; 4.24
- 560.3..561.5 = 0.10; 4.04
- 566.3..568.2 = 0.05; 4.26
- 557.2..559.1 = -0.05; 4.64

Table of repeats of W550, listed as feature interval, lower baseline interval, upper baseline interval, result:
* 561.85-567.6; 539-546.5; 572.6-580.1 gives 0.58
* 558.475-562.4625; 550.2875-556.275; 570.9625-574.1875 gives 0.24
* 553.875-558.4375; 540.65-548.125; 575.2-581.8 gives 0.14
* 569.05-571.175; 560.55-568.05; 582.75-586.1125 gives -0.07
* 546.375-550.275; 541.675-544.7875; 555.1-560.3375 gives 0.31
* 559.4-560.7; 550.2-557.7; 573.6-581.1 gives 0.12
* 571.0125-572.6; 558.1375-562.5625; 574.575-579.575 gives -0.02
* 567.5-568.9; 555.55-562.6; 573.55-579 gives 0.08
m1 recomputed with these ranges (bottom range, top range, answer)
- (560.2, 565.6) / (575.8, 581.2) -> 1.21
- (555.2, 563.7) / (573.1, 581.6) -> 1.20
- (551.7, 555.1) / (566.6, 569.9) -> 1.05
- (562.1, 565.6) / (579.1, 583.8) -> 1.11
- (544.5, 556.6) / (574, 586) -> 1.20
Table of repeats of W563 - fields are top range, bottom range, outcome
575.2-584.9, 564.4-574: 1.08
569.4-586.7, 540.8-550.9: 1.12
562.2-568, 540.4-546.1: 1.00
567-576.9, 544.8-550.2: 1.16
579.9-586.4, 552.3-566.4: 1.07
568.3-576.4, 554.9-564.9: 1.12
